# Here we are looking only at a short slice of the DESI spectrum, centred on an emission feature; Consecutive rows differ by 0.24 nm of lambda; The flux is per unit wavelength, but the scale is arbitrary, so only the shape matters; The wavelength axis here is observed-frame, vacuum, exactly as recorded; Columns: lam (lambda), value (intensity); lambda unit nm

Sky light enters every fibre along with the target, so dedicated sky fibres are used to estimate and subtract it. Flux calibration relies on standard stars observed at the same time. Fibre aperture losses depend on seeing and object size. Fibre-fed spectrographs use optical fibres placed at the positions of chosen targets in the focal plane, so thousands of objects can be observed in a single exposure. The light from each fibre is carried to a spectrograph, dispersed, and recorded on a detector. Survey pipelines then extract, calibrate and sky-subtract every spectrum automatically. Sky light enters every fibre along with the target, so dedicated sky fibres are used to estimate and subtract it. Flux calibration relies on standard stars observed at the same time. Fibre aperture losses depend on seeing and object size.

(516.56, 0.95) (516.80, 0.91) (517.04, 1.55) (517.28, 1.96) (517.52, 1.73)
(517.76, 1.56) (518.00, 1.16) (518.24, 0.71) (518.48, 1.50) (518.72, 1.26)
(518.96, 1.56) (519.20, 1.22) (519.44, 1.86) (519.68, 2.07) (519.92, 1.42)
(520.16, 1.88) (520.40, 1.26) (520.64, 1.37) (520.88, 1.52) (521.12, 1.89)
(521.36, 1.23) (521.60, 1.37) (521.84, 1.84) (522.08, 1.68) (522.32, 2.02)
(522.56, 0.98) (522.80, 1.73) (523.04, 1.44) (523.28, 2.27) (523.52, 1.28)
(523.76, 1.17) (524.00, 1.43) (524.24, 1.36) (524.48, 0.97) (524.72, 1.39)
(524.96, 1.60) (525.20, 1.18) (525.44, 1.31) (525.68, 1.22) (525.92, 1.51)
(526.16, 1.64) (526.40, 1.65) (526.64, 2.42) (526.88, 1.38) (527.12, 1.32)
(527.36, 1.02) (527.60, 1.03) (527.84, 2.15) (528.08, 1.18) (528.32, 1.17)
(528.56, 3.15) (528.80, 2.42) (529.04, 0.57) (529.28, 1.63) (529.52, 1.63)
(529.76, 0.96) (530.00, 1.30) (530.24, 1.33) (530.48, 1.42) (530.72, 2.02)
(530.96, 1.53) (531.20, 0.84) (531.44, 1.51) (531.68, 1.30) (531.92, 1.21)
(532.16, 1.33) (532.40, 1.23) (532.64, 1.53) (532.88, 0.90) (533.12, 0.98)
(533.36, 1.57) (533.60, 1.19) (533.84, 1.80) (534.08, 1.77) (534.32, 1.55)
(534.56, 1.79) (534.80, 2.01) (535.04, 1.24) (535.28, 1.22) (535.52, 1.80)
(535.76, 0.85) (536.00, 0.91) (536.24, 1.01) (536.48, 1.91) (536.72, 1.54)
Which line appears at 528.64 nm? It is H-beta 4861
